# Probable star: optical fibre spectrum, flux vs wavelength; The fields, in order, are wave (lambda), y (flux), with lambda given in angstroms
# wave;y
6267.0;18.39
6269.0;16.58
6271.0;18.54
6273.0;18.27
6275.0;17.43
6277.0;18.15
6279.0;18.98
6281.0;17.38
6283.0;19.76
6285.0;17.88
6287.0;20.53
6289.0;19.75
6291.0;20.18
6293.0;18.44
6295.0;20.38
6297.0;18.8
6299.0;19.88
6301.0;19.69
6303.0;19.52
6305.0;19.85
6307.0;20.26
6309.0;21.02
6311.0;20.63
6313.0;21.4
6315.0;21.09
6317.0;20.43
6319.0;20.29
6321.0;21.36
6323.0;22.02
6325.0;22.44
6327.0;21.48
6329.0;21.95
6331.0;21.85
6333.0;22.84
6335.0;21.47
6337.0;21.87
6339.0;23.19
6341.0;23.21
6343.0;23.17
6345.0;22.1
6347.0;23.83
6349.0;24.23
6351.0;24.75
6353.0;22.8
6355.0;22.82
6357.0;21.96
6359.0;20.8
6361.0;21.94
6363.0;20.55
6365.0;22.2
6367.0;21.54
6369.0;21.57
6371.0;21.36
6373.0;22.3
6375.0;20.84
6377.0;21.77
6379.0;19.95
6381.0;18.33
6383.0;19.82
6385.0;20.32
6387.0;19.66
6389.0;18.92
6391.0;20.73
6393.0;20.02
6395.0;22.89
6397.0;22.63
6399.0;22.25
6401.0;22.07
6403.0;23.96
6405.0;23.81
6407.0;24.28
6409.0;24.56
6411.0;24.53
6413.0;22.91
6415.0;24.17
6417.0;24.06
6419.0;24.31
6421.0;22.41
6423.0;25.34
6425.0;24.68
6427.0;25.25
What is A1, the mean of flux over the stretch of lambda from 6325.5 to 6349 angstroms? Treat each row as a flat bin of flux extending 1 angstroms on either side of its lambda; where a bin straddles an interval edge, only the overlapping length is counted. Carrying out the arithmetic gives 22.5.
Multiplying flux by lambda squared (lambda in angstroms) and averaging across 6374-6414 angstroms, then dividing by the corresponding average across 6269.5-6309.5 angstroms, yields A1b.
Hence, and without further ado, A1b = 1.17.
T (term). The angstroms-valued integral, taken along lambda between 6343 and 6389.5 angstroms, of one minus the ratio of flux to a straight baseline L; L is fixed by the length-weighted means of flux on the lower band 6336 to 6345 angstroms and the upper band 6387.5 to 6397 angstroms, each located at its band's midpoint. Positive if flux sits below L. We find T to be 0.5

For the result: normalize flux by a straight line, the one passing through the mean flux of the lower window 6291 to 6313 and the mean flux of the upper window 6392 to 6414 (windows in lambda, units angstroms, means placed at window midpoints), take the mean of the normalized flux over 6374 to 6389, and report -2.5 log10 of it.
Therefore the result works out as 0.12 mag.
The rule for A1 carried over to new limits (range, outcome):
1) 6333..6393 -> 21.6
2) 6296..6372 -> 21.6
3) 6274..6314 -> 19.5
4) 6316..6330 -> 21.4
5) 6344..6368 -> 22.5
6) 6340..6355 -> 23.4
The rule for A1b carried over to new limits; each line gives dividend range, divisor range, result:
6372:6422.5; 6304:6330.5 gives 1.07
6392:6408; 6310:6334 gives 1.08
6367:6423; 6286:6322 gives 1.12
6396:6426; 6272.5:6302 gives 1.30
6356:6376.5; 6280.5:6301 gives 1.14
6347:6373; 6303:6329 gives 1.08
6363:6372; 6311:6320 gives 1.05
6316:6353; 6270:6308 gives 1.19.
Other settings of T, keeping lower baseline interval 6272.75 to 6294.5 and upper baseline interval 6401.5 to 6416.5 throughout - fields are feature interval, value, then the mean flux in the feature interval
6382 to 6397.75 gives 1.77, 20.6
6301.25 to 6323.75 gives -0.71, 20.7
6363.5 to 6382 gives 1.15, 21.1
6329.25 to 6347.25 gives -1.24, 22.5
